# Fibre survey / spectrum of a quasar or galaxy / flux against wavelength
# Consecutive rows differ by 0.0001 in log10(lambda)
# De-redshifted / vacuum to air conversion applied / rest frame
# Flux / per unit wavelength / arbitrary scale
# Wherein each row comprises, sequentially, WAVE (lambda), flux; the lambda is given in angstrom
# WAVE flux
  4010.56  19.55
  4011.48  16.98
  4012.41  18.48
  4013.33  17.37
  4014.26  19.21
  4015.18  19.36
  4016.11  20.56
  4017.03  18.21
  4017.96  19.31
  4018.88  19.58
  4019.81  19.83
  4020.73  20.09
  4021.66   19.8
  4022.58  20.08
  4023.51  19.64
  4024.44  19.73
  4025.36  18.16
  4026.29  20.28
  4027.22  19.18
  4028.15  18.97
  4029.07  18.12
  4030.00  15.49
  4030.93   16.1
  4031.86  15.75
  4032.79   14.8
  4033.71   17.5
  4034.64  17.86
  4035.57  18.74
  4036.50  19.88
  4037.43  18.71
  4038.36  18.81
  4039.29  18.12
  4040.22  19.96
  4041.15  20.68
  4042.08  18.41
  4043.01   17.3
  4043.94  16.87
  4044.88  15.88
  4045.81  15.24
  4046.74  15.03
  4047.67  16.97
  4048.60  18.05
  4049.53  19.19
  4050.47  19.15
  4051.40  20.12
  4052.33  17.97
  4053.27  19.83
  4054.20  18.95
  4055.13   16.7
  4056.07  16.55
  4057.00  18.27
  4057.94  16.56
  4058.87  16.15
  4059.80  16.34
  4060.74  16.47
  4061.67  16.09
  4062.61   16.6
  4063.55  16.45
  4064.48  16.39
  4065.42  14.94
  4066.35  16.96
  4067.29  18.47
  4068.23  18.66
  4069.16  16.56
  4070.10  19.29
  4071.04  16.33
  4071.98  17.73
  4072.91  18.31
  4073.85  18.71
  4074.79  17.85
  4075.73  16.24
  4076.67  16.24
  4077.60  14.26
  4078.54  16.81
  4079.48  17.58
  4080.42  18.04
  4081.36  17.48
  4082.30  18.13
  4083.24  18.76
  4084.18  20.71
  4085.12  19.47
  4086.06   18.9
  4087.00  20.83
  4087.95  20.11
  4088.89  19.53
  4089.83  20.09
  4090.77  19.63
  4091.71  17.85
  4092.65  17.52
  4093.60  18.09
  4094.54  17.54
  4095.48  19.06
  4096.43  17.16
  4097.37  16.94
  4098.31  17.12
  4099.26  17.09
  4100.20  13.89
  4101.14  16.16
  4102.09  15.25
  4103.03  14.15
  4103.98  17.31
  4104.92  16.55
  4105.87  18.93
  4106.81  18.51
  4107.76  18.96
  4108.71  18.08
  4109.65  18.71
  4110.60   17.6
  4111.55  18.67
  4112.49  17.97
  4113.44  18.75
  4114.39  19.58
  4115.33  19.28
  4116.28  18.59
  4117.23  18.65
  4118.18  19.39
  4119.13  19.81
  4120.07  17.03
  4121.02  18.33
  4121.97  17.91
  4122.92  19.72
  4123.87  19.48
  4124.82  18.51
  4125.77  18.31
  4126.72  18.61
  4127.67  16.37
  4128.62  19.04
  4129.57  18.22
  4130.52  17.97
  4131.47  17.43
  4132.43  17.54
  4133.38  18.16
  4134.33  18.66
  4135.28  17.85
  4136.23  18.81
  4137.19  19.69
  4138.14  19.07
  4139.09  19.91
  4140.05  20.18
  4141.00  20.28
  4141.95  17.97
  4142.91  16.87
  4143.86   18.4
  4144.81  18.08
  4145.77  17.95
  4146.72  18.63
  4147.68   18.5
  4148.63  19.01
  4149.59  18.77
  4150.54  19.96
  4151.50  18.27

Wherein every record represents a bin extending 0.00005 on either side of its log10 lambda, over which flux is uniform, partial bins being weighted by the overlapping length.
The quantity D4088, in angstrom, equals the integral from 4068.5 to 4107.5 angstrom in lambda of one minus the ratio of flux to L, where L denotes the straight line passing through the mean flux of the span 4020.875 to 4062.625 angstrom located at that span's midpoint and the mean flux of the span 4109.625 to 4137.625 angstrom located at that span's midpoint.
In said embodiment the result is 1.1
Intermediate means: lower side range 17.9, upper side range 18.5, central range 17.7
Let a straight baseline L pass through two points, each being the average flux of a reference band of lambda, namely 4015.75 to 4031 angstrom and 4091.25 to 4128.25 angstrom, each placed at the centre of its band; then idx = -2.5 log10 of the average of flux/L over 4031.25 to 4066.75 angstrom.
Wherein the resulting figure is 0.07 mag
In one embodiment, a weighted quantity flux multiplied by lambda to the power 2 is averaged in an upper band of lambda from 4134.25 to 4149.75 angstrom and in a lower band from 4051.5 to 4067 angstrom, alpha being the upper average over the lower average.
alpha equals 1.15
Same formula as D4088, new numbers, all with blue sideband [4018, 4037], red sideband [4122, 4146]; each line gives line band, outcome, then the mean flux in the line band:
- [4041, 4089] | 2.2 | 17.6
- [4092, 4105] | 1.3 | 16.7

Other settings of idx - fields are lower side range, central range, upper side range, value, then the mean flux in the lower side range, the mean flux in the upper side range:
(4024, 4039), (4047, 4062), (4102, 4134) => 0.02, 18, 18.2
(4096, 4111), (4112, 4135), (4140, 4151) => -0.04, 17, 18.7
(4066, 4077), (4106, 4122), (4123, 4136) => -0.03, 17.6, 18.2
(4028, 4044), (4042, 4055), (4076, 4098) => 0.02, 17.9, 18.3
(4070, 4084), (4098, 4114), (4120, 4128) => 0.04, 17.5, 18.3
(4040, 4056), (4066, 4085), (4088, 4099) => 0.03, 17.9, 18.3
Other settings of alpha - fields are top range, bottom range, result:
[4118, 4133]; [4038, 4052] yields 1.06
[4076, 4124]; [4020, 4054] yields 1.02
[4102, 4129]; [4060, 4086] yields 1.07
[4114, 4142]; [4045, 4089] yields 1.09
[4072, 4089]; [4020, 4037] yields 1.02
